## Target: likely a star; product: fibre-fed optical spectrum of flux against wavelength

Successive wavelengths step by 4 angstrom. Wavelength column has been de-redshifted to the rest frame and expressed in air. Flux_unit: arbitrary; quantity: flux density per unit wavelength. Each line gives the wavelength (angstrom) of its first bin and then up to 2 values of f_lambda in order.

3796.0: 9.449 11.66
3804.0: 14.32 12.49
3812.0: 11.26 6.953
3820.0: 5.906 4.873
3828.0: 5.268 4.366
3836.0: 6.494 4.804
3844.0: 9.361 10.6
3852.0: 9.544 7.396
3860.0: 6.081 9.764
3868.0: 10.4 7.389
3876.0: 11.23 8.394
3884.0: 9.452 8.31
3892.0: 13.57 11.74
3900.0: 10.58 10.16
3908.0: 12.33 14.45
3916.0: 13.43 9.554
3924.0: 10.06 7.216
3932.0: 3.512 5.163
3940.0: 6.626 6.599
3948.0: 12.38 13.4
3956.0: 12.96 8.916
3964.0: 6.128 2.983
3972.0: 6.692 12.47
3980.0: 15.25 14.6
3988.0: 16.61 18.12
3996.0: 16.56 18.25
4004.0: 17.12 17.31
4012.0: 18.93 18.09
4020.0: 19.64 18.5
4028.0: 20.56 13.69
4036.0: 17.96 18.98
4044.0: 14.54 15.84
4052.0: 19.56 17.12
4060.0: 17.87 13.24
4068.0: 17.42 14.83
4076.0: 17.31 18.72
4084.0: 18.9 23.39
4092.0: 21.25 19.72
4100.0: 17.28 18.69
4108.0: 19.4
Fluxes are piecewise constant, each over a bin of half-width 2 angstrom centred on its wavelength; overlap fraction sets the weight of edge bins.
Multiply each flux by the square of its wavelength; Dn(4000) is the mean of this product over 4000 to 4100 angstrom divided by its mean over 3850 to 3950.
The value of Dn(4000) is 2.1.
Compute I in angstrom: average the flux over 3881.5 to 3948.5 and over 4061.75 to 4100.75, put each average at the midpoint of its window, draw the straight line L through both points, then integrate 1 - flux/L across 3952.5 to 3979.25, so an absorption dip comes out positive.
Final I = 7.2 angstrom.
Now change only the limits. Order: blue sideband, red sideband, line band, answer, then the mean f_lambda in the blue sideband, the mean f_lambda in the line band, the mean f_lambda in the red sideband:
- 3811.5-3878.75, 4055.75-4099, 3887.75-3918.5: -5.00 angstrom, 7.68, 12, 18.2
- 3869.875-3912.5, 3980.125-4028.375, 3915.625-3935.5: 7.07 angstrom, 10.6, 8.1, 17.7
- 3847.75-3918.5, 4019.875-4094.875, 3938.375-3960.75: 4.95 angstrom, 10.3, 10.3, 17.8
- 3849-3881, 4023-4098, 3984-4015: -4.81 angstrom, 8.84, 17.4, 17.9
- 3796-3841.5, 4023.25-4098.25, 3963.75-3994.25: 5.69 angstrom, 8.13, 12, 17.9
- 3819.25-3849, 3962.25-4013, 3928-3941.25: 6.98 angstrom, 6.34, 5.33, 13.9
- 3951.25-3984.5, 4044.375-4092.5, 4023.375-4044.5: -3.40 angstrom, 10.1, 17.5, 17.7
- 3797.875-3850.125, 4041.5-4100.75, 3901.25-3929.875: 1.88 angstrom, 8.34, 11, 17.8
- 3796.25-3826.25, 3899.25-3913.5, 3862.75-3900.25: 4.13 angstrom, 9.59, 10.1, 11.9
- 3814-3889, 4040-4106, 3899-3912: -1.75 angstrom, 7.71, 11.6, 17.9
